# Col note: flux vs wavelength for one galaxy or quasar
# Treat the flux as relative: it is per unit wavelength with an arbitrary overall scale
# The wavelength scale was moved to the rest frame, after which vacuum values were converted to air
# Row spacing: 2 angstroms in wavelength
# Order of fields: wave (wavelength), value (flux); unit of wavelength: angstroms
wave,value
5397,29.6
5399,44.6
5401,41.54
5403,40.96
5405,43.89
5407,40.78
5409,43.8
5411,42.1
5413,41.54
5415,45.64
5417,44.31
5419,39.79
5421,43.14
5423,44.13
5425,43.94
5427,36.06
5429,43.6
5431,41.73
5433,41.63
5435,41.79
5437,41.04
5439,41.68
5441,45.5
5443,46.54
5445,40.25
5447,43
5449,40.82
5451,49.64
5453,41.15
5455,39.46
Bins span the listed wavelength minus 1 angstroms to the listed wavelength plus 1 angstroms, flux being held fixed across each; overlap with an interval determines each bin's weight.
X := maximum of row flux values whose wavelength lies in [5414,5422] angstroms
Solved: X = 45.64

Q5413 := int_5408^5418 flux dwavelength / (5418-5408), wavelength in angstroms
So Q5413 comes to 43.5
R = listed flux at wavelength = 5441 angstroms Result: 45.5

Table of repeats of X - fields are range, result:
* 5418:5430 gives 44.13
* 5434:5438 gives 41.79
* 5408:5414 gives 43.8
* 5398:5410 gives 44.6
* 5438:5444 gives 46.54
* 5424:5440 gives 43.94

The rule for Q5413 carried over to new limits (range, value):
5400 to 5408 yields 41.8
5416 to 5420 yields 42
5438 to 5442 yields 43.6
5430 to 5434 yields 41.7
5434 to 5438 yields 41.4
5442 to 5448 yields 43.3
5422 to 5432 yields 41.9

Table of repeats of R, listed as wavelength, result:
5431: 41.73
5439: 41.68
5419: 39.79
